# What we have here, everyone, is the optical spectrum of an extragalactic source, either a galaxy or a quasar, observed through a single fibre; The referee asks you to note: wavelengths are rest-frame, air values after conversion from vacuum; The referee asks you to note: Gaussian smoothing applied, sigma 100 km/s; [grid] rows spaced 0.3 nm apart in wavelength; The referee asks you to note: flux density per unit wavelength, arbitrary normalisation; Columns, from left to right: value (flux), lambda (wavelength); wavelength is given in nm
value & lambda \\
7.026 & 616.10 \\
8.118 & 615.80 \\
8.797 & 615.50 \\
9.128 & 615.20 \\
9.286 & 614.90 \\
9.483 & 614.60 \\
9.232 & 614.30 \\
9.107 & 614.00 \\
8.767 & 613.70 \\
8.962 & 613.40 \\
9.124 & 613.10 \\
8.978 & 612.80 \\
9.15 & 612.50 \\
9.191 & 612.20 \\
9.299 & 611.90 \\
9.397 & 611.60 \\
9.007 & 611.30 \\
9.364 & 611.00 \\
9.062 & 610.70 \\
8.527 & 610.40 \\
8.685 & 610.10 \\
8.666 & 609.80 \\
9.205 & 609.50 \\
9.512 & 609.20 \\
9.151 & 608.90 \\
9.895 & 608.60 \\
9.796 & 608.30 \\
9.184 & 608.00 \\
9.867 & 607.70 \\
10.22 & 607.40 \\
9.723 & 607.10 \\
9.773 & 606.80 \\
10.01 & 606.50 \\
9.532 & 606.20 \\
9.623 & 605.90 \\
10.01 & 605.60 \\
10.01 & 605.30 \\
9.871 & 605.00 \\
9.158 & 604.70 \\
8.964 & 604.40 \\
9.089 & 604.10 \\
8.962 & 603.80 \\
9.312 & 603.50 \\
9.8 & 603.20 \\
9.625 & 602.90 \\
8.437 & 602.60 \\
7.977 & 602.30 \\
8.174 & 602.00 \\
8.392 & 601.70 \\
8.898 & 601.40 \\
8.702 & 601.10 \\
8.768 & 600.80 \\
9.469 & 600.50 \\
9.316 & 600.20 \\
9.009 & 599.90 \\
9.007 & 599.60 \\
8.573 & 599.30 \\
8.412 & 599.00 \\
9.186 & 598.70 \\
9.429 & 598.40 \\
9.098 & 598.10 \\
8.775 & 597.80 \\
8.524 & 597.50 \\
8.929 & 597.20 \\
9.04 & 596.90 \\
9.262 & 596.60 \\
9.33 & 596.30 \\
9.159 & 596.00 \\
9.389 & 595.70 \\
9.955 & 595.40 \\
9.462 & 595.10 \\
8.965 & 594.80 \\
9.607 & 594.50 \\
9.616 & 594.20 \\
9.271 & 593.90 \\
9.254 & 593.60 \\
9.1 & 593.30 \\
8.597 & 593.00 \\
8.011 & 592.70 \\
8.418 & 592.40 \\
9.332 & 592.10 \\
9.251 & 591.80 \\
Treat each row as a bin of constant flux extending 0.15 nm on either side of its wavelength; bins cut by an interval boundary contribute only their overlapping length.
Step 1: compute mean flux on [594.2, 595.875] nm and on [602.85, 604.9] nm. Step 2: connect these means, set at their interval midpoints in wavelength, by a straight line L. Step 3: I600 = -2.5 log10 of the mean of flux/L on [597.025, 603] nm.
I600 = 0.06 mag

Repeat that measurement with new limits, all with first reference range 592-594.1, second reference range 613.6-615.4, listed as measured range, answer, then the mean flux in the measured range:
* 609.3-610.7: 0.03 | 8.83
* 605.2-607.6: -0.09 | 9.86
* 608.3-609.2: -0.06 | 9.57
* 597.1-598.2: 0.01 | 8.81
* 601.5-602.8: 0.08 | 8.32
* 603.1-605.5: -0.04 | 9.4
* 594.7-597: -0.05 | 9.33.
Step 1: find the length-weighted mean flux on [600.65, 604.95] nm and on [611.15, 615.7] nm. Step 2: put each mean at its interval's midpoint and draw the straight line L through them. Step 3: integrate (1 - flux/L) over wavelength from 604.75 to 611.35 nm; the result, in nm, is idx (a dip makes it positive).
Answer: -0.35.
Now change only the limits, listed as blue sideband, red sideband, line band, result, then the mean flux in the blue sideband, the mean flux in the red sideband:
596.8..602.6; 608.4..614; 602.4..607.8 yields -0.351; 8.81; 9.11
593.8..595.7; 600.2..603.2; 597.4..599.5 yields 0.057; 9.48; 8.8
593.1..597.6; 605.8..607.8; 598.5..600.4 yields 0.104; 9.26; 9.82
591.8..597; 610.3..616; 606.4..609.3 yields -0.203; 9.17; 9.04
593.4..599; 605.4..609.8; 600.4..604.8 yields 0.257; 9.21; 9.65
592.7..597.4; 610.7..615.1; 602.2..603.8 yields 0.024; 9.21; 9.16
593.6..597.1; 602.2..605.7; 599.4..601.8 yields 0.093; 9.36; 9.28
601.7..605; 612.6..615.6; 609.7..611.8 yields 0.019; 8.97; 9.09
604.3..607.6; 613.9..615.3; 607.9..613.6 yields 0.184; 9.73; 9.26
